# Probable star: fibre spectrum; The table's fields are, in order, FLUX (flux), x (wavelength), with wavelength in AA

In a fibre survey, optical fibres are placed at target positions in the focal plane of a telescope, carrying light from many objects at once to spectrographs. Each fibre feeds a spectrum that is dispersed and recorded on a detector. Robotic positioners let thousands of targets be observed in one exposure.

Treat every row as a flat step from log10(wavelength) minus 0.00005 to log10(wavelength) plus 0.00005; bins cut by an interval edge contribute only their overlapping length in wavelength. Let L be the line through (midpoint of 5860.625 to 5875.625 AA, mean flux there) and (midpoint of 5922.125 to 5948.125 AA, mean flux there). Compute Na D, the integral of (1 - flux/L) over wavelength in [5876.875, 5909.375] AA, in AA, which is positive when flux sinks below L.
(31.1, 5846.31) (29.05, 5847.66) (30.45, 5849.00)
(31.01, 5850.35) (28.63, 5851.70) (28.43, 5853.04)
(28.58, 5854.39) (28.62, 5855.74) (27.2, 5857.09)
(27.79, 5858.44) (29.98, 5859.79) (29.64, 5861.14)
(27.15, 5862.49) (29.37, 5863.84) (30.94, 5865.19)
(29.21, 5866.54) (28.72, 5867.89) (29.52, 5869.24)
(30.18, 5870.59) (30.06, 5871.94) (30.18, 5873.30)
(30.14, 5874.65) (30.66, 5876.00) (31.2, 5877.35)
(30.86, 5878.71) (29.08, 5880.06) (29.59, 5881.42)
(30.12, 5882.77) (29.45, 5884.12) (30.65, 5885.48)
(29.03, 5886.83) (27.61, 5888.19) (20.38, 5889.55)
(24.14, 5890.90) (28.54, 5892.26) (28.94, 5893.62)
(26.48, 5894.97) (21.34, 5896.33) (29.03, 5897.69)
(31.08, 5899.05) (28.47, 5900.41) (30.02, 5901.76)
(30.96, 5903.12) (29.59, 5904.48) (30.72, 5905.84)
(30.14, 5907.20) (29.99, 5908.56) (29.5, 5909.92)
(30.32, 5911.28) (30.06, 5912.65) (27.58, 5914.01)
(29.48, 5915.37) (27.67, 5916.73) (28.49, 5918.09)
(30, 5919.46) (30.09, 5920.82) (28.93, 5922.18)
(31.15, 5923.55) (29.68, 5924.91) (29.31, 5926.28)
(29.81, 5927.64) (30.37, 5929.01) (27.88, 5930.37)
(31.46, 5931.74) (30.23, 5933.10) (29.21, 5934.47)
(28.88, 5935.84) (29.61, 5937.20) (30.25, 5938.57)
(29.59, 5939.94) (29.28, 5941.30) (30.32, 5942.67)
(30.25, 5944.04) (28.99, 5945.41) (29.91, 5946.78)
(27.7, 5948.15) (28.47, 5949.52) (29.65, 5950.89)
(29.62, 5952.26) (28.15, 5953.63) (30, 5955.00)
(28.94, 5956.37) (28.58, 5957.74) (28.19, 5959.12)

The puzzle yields 1.1 AA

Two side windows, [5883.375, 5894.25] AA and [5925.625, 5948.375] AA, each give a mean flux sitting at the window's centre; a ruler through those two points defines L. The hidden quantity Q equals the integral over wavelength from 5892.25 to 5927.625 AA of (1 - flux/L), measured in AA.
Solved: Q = -1.0 AA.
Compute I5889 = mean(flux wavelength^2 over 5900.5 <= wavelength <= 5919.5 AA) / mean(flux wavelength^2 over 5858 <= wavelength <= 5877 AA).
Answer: 1.0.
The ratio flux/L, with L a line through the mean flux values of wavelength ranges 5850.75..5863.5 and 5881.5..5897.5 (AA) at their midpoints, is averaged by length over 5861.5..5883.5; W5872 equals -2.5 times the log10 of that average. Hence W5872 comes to -0.07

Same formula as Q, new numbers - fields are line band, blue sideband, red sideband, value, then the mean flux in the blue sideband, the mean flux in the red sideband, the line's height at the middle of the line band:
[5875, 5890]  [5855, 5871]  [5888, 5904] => -0.60 AA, 29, 27.3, 28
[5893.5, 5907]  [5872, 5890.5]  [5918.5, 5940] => 0.30 AA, 29.1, 29.8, 29.4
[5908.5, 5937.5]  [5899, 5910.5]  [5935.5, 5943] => 0.31 AA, 30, 29.7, 29.8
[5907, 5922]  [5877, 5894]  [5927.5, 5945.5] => -0.11 AA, 28.4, 29.7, 29.1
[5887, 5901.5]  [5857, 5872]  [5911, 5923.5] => 1.20 AA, 29.2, 29.2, 29.2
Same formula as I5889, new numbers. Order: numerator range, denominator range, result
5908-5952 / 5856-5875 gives 1.03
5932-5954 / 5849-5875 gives 1.03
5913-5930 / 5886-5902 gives 1.10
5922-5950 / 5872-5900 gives 1.06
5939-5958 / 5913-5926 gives 1.01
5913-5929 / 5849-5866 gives 1.03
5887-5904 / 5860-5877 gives 0.93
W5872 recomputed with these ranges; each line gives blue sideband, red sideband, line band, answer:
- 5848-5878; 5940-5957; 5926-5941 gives -0.014 mag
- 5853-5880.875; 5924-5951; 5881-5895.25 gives 0.065 mag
